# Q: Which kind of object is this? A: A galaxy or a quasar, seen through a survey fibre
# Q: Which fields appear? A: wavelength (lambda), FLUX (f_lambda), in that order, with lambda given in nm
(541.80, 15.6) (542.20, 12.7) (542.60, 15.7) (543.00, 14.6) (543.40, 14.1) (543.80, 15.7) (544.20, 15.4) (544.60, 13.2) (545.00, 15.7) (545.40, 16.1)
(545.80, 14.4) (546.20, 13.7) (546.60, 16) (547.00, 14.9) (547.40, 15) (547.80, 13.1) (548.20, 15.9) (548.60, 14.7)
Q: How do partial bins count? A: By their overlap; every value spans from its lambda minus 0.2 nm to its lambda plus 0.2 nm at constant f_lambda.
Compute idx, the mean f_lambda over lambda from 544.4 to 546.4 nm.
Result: 14.6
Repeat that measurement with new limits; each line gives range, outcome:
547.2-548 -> 14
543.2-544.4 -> 15.1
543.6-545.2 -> 15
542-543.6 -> 14.3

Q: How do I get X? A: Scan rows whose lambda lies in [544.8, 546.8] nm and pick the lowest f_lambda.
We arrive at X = 13.7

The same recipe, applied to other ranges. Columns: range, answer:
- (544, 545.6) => 13.2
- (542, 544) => 12.7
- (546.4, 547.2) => 14.9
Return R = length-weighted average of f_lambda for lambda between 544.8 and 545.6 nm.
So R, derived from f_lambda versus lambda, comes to 15.9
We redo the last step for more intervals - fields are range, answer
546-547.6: 14.9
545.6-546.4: 14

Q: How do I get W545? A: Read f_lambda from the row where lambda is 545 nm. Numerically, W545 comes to 15.7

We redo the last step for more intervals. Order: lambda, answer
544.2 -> 15.4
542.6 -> 15.7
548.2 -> 15.9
